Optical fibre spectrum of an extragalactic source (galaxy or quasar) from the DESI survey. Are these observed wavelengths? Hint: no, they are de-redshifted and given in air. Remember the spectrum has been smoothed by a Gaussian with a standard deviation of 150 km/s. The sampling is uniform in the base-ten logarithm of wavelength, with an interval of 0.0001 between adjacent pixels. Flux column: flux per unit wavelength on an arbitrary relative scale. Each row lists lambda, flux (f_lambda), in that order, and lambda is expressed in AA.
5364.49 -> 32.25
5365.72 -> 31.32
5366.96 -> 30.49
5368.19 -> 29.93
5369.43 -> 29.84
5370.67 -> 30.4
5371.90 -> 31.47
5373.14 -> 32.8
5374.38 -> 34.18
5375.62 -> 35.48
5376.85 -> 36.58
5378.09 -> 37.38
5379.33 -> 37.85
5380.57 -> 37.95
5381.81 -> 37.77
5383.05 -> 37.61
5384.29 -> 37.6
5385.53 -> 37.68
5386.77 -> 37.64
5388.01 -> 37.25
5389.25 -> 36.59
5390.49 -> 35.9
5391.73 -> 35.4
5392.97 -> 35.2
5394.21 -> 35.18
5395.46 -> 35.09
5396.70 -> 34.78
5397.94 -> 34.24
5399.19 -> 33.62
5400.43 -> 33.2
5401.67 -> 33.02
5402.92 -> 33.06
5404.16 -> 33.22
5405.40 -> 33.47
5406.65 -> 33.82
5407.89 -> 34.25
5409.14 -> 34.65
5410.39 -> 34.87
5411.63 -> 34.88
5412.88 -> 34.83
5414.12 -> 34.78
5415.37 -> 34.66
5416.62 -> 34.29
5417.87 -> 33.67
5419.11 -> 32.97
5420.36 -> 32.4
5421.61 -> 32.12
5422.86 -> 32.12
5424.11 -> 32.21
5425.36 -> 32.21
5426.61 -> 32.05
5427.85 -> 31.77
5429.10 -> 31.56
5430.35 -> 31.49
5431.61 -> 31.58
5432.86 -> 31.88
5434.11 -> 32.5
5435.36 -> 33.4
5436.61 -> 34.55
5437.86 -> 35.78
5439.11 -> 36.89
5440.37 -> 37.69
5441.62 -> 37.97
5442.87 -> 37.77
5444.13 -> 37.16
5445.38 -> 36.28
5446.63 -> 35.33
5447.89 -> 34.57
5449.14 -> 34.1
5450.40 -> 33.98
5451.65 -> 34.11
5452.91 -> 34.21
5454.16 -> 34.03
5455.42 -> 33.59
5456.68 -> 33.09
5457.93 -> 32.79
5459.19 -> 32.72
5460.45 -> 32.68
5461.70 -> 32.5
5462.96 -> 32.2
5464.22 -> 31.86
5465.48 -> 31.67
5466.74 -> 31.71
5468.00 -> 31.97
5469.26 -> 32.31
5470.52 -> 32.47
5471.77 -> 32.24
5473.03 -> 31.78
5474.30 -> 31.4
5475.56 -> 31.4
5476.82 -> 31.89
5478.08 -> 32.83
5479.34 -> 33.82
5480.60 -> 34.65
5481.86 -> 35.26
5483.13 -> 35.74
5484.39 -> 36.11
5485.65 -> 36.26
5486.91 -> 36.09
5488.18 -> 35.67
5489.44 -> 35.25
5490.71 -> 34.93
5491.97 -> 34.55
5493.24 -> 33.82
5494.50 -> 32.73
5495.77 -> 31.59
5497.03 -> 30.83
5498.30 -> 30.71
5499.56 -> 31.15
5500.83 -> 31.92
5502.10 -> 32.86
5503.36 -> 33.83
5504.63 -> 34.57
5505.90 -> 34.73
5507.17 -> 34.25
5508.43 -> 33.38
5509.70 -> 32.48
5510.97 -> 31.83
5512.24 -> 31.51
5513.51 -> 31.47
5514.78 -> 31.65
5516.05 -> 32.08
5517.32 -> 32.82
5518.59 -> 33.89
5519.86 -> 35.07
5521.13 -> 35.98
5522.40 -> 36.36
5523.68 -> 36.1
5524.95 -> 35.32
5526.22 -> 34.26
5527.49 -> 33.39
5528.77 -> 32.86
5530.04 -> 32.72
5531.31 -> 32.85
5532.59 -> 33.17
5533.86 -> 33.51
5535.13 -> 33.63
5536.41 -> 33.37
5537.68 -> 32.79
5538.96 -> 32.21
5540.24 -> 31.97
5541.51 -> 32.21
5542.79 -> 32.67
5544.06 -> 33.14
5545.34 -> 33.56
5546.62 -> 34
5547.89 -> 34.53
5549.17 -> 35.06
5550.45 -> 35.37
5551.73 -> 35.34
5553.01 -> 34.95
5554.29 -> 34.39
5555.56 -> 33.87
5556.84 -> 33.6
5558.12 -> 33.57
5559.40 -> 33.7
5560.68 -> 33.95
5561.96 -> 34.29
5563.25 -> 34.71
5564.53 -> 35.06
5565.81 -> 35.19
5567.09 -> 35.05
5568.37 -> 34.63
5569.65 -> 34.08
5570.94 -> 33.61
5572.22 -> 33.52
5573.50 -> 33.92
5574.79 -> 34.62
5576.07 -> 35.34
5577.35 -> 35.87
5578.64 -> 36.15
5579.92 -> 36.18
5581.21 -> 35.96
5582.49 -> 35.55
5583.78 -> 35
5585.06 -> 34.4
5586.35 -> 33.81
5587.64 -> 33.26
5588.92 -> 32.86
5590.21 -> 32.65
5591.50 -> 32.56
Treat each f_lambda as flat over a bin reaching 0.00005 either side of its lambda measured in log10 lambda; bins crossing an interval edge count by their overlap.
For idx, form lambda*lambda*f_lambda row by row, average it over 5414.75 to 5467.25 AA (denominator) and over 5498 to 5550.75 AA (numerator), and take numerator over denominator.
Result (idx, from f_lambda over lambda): 1.02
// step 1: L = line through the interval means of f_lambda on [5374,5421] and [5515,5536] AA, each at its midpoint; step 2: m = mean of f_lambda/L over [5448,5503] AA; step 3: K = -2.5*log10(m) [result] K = 0.039 mag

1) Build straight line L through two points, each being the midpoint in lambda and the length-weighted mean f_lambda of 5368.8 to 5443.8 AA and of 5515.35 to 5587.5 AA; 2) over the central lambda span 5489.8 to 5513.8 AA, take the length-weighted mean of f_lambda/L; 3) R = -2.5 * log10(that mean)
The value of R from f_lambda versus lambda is 0.05 mag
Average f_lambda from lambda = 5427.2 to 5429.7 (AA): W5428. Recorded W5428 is 31.8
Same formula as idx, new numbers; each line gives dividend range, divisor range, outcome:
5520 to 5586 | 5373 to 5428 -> 1.04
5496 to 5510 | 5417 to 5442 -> 1.01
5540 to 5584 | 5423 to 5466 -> 1.06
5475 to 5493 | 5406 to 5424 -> 1.05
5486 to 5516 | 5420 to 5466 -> 1.01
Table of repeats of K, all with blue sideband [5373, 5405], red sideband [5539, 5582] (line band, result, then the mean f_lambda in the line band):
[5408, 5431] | 0.07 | 33.2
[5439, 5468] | 0.03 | 34.2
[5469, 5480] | 0.09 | 32.3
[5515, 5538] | 0.02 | 33.9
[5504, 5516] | 0.06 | 32.8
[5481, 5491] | -0.02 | 35.6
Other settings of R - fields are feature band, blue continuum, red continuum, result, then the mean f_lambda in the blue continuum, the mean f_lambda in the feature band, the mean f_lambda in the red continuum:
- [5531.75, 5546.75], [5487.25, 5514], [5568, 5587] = 0.032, 33.1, 33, 34.8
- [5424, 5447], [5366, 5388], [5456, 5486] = -0.019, 34.9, 34.3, 32.9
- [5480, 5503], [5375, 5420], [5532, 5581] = 0.023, 35.3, 33.9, 34.1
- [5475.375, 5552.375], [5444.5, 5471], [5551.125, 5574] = 0.007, 33.3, 33.6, 34.3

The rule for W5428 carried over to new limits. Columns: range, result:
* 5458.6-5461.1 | 32.8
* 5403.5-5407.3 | 33.6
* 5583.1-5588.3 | 34.1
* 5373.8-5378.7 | 35.9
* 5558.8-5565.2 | 34.3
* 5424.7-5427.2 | 32.1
